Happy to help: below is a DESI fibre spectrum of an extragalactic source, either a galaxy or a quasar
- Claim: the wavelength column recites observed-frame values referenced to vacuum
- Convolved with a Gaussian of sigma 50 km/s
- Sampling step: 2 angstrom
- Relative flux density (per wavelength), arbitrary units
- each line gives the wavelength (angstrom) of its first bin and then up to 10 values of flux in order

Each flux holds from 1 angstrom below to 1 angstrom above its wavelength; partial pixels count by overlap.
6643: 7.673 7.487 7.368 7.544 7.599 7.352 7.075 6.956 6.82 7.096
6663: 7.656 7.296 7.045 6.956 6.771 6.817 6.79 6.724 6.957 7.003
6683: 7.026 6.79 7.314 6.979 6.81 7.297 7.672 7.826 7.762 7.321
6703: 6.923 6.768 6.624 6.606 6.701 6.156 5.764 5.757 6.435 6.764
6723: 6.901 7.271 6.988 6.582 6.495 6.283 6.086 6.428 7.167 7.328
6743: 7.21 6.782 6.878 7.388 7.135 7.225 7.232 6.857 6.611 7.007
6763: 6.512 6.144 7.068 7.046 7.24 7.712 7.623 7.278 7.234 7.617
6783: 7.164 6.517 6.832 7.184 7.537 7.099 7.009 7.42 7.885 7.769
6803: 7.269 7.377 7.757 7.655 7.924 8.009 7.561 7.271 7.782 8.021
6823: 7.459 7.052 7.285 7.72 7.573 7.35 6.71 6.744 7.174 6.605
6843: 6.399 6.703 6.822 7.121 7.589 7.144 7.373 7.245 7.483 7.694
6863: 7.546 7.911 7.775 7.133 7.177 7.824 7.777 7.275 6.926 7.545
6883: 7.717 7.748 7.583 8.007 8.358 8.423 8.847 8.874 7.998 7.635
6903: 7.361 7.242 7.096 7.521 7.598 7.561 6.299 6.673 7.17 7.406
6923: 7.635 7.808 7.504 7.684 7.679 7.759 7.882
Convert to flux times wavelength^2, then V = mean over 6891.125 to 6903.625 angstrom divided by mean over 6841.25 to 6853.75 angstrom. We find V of 1.20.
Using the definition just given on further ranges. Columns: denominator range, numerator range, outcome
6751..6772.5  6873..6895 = 1.17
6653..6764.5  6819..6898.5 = 1.13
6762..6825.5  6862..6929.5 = 1.07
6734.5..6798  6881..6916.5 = 1.14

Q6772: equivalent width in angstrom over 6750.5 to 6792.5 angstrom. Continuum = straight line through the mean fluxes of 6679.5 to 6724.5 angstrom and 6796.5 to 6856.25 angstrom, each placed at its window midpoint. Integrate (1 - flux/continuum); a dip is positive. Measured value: 0.3 angstrom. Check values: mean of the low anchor 6.88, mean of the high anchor 7.35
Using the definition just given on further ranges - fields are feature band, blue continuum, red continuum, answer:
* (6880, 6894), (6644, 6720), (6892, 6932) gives -0.70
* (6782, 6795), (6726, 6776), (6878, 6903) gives 0.26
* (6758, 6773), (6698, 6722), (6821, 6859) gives -0.03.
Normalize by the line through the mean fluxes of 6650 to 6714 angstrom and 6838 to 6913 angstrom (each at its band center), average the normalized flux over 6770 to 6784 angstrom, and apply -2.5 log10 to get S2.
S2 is -0.019 mag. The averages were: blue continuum 7.05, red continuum 7.52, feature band 7.41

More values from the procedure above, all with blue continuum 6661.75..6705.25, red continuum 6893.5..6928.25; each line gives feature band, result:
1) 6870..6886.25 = 0.00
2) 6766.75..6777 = -0.01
